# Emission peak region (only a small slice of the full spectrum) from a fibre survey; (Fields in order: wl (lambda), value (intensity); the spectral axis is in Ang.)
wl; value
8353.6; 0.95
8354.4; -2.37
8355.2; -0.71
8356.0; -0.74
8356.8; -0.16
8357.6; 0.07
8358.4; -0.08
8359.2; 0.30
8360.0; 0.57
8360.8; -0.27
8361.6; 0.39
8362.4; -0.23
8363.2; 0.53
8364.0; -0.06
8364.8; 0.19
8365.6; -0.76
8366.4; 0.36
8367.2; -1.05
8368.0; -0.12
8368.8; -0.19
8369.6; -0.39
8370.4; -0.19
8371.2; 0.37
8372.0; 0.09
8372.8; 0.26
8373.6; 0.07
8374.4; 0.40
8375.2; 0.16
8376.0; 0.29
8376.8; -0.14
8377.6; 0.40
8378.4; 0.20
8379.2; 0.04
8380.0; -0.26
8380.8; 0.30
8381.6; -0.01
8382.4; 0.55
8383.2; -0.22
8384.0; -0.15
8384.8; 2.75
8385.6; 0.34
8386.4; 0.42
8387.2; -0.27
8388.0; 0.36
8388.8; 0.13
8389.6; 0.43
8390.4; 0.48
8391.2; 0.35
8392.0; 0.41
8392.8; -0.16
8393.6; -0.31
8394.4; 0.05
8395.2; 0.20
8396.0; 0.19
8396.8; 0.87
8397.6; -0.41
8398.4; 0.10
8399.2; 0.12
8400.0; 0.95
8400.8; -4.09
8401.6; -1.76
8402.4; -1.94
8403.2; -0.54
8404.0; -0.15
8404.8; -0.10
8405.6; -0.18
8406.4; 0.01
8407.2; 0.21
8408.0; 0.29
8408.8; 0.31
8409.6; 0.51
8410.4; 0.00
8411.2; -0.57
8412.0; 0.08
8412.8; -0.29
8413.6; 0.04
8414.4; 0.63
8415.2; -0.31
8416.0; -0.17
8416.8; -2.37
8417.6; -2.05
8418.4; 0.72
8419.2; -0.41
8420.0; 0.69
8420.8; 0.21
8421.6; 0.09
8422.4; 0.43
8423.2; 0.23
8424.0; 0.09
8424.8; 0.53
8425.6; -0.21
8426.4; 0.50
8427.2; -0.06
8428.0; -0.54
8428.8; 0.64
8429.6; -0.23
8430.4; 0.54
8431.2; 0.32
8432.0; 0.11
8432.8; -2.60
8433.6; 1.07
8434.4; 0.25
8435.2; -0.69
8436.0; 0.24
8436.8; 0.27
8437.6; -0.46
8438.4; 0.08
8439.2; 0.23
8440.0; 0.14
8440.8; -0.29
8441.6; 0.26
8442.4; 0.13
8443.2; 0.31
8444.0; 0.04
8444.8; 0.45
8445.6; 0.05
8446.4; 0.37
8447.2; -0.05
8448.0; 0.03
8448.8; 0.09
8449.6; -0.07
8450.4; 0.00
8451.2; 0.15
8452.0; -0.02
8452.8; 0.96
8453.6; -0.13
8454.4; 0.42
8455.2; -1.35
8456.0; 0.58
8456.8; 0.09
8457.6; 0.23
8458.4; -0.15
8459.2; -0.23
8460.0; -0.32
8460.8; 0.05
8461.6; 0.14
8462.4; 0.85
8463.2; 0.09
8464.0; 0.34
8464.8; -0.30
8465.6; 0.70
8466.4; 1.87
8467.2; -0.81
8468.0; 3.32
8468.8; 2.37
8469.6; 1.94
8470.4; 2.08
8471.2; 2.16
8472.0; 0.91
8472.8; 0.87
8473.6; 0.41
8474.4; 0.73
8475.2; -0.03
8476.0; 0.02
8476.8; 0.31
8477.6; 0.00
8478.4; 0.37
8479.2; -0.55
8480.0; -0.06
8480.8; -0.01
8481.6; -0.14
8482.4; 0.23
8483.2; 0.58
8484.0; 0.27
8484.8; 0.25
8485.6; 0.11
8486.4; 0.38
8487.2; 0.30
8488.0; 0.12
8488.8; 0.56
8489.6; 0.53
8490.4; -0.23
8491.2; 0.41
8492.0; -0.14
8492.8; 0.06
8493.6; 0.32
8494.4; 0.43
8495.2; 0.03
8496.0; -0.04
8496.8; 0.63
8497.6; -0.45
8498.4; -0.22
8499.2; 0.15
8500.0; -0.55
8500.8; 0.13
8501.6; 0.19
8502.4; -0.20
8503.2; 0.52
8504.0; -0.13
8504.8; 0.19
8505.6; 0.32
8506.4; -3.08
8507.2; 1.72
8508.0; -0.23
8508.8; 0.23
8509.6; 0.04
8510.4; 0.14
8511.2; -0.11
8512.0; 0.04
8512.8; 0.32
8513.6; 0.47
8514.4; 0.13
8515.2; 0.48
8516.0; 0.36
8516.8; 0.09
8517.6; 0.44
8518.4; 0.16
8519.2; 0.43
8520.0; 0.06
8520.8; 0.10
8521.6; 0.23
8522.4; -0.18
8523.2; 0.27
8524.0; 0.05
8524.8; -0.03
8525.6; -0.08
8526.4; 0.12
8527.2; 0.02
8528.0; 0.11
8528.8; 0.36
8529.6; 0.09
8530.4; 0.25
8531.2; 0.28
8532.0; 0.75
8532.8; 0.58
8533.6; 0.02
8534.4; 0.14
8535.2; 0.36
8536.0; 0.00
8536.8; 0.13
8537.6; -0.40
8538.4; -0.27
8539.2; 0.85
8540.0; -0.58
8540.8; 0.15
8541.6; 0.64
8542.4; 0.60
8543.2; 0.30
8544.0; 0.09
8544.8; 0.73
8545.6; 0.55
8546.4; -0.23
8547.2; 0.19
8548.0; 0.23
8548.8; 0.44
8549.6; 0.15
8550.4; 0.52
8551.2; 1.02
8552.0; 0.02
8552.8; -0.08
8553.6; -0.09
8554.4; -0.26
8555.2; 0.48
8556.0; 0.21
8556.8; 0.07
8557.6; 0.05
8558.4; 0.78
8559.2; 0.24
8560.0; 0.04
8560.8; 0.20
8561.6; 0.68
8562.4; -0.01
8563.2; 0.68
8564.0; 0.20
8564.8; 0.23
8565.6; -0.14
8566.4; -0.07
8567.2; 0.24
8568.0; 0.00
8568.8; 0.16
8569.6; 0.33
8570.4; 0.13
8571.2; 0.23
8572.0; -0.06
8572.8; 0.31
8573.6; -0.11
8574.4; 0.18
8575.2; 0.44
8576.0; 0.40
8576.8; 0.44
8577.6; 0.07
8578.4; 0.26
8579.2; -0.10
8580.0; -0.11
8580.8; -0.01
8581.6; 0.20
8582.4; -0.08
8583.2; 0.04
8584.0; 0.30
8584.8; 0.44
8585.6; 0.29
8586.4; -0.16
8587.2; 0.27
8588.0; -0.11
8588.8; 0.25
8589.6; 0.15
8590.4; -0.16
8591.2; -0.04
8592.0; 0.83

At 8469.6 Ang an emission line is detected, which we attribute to H-beta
